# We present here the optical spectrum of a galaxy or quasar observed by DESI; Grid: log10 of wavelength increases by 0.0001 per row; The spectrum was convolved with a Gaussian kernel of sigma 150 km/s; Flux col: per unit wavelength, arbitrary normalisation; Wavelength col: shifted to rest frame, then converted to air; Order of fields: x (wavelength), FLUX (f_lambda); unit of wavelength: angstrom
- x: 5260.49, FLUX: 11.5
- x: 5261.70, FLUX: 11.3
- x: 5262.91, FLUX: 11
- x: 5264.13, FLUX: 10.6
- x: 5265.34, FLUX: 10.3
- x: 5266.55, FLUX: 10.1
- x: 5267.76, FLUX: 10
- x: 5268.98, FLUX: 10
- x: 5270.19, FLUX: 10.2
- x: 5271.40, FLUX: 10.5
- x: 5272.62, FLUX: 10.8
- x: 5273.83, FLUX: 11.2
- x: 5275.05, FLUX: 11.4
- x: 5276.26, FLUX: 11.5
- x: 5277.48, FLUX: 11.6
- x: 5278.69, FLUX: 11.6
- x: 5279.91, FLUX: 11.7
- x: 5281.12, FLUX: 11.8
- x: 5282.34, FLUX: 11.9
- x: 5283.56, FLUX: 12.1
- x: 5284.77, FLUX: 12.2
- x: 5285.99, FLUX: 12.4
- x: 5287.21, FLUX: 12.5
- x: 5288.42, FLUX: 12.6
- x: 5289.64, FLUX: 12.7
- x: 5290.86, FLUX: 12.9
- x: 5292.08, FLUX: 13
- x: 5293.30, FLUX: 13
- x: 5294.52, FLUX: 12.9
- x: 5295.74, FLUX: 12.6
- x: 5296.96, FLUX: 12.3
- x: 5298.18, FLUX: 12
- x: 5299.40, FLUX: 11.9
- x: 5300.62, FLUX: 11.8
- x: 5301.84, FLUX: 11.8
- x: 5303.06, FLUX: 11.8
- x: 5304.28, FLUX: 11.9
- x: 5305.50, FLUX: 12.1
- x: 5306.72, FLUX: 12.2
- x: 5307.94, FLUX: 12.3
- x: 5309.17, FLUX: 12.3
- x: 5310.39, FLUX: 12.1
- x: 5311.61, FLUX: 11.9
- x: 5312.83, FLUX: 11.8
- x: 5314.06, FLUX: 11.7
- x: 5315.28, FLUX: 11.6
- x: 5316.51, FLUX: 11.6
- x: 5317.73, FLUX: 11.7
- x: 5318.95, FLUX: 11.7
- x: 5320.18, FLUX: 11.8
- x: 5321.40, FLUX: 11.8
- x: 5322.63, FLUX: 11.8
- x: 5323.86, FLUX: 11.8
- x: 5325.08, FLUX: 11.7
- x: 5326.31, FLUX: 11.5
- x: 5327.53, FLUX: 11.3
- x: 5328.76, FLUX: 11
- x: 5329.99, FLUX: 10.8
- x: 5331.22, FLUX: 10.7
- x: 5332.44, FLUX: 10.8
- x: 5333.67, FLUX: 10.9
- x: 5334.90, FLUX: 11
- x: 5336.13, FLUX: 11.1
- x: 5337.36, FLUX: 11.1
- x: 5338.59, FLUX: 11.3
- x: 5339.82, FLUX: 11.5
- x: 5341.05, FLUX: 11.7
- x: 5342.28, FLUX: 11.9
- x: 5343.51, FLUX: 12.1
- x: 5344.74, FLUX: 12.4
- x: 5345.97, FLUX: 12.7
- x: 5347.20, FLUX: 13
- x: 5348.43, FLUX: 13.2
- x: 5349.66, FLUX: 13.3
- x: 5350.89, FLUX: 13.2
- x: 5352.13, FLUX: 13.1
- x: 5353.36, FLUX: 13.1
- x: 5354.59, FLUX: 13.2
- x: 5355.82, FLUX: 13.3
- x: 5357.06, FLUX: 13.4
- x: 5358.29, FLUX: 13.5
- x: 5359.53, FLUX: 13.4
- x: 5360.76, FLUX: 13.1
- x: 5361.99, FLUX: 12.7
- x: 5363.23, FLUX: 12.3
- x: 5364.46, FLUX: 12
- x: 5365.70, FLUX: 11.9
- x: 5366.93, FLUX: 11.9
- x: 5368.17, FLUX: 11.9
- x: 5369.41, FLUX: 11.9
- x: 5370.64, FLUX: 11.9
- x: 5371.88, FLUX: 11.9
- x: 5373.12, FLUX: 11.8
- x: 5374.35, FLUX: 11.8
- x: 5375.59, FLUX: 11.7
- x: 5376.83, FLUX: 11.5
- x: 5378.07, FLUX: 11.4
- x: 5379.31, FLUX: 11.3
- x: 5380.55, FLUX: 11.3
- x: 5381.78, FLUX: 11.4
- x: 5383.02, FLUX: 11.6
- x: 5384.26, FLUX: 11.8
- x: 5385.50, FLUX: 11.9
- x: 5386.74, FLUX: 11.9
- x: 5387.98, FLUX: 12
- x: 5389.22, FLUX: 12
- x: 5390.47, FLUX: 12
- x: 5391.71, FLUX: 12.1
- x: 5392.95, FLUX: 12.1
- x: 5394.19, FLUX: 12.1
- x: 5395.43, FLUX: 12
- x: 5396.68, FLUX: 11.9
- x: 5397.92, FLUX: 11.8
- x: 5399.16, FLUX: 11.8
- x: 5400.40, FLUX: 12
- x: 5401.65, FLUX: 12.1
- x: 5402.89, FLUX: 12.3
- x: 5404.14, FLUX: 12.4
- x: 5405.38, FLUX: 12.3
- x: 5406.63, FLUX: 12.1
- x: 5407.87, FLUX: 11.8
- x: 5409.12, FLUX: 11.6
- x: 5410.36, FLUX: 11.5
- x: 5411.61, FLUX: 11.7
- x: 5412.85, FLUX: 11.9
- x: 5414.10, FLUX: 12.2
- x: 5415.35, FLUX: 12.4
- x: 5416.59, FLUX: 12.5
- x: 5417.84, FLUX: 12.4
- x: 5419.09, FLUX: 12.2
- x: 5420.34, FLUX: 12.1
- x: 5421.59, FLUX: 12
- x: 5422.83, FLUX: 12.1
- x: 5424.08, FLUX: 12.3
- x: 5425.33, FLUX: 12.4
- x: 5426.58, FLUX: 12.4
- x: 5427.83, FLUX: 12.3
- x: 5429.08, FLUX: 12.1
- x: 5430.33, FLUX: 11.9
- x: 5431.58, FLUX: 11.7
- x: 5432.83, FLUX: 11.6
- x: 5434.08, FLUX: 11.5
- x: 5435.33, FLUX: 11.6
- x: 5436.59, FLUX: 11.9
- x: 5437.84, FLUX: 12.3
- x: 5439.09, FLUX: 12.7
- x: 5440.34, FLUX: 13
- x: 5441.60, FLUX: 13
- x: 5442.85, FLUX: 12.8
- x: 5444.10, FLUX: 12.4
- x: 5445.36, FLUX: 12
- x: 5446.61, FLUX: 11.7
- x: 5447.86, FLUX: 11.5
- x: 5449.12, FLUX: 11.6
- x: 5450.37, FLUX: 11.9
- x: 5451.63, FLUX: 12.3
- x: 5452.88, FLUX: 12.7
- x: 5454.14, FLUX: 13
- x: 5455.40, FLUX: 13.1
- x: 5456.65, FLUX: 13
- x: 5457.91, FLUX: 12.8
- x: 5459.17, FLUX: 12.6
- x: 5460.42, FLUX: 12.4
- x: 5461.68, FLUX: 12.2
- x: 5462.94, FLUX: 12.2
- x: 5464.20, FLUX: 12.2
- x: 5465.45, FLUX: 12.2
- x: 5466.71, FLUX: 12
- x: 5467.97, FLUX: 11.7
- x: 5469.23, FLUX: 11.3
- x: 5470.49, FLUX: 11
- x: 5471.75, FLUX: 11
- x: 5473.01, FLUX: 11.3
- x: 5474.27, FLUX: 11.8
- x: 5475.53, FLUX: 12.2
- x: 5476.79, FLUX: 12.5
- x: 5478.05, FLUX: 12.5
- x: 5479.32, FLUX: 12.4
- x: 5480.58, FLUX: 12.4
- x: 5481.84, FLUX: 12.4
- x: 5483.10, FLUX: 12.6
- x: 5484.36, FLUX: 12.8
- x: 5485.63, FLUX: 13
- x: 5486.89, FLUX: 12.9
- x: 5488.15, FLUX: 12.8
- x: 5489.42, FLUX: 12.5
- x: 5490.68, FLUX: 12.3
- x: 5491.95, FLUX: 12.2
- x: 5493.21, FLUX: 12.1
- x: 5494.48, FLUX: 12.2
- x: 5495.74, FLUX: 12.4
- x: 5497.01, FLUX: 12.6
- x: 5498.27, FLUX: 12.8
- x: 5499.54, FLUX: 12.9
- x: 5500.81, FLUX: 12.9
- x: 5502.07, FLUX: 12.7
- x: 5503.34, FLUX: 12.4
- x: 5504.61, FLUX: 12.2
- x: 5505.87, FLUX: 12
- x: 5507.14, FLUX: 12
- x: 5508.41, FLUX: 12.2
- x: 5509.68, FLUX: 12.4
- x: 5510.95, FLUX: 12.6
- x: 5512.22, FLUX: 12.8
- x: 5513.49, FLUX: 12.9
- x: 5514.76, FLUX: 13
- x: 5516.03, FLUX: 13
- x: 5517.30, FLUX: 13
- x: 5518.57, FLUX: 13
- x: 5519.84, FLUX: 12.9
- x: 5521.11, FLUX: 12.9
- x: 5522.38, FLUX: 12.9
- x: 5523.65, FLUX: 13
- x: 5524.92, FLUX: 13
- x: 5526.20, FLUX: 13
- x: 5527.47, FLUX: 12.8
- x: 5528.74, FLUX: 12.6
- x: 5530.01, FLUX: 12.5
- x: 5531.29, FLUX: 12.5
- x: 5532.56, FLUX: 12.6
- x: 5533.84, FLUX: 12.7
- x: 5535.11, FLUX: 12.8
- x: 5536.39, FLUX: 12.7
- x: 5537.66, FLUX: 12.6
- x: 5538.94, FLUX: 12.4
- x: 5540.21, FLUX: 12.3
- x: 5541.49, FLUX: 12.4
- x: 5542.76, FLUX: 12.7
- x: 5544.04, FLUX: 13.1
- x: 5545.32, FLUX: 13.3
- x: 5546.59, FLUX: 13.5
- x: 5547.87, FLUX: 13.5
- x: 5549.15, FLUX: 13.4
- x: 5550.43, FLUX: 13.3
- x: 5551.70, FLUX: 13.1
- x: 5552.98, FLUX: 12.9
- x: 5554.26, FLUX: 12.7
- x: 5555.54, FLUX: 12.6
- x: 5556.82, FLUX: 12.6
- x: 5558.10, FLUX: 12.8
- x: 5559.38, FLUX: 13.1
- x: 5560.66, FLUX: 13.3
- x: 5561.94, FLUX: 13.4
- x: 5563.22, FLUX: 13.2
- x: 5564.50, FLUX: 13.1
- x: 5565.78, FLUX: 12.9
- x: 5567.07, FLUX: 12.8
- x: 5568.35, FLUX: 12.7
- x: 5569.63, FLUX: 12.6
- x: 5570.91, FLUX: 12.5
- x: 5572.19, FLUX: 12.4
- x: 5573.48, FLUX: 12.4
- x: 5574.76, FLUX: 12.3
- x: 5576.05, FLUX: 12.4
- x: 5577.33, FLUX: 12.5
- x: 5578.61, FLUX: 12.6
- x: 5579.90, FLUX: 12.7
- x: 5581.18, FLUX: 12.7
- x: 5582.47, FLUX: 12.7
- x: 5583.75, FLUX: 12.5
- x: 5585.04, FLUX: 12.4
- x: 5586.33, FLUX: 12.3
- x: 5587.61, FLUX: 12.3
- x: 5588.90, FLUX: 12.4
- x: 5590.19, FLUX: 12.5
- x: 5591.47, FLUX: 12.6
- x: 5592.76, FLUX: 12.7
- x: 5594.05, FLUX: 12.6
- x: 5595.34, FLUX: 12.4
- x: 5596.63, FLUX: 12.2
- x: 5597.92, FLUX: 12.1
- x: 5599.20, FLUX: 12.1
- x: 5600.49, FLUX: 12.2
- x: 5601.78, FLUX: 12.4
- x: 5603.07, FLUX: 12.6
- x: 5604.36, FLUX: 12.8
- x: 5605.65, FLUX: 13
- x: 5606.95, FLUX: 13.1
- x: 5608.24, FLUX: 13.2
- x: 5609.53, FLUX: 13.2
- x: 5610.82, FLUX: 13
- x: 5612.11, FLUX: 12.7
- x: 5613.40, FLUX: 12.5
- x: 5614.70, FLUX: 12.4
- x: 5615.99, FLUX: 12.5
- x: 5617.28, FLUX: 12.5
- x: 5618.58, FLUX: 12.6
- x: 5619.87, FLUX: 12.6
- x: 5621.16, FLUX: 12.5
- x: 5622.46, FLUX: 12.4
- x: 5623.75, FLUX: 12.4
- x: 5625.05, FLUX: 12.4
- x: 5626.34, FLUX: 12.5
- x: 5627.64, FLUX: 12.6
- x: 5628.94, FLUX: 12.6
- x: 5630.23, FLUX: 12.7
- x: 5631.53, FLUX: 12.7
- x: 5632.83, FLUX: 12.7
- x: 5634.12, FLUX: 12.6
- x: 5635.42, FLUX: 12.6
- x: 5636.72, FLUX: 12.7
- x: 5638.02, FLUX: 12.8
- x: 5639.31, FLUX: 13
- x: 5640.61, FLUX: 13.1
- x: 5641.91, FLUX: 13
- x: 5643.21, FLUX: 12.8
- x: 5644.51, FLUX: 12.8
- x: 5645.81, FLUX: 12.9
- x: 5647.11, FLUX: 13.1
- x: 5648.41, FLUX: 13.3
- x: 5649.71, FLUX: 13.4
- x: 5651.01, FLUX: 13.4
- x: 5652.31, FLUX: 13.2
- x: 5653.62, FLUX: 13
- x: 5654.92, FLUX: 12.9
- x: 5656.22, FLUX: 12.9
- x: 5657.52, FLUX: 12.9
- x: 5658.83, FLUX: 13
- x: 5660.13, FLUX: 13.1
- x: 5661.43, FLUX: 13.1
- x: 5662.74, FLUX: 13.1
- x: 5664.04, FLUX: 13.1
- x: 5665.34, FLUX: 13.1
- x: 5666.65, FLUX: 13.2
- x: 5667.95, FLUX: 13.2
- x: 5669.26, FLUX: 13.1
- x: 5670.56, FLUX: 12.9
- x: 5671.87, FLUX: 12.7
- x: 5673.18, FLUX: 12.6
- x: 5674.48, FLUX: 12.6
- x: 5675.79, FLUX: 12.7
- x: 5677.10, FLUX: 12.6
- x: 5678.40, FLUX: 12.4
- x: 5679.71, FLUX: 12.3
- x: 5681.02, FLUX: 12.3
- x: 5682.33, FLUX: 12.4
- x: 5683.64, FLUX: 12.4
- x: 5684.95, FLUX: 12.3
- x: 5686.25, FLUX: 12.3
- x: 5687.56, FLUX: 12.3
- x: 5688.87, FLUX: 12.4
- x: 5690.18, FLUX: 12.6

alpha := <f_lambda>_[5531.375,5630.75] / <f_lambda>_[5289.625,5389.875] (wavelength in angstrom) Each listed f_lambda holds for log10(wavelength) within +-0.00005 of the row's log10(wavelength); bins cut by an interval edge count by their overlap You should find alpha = 1.1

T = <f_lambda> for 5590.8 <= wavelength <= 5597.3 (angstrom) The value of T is 12.5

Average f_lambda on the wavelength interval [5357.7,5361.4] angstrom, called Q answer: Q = 13.3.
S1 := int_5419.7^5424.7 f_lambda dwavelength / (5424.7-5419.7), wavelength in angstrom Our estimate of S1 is 12.1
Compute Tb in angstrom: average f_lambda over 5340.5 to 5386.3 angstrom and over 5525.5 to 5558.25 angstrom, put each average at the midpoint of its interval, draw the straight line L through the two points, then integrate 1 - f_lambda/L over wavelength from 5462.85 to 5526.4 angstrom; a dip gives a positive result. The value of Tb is 1.3 angstrom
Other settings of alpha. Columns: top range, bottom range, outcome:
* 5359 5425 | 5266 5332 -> 1.02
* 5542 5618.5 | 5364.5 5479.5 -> 1.06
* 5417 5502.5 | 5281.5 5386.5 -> 1.02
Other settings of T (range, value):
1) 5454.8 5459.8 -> 12.9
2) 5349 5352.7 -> 13.2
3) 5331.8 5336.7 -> 11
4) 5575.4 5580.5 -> 12.5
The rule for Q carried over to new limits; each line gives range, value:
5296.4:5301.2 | 12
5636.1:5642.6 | 12.9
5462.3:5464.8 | 12.2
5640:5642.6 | 13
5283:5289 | 12.4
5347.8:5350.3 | 13.3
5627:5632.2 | 12.6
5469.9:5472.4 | 11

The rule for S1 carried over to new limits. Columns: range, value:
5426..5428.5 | 12.3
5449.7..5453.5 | 12.3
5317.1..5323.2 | 11.8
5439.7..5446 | 12.6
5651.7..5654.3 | 13.1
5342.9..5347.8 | 12.6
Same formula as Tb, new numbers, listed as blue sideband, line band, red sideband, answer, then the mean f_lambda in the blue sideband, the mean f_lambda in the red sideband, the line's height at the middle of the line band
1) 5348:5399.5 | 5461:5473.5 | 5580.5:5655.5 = 0.7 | 12.2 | 12.7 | 12.4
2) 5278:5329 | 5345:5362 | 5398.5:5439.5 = -1.6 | 12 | 12.1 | 12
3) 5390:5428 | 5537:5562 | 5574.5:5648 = -1.0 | 12.1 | 12.6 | 12.5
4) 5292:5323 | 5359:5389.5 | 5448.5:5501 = 0.6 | 12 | 12.3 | 12.2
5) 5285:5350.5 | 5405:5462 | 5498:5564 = 1.0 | 12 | 12.8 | 12.4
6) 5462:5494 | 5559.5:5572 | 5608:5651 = -0.4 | 12.2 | 12.8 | 12.5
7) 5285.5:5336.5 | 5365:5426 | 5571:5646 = 0.8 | 11.9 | 12.6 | 12.1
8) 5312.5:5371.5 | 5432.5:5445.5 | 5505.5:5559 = 0.2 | 12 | 12.8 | 12.4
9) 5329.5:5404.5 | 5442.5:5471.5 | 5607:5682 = 0.3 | 12.1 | 12.8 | 12.3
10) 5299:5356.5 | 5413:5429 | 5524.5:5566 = 0.1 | 11.9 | 12.9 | 12.3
